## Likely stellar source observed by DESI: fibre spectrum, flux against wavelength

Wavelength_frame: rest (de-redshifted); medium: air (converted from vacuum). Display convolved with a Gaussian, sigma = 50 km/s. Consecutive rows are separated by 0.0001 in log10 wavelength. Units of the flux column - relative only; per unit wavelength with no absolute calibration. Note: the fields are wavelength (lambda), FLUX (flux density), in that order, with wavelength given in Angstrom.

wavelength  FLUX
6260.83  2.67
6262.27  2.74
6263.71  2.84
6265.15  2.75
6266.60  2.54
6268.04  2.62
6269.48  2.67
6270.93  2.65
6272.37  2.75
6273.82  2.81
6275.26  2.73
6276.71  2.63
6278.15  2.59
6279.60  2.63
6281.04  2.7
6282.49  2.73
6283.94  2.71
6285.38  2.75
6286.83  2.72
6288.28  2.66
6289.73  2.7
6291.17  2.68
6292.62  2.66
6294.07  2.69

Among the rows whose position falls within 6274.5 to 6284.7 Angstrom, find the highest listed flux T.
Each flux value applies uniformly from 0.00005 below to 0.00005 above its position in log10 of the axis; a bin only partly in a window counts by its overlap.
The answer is 2.73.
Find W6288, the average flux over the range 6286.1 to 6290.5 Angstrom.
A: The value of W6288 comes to 2.69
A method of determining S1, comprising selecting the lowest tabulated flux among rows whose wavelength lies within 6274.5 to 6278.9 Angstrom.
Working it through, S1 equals 2.59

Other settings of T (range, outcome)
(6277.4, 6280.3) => 2.63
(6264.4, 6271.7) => 2.75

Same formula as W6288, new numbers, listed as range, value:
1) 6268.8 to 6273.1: 2.69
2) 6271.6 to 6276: 2.76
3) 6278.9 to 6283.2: 2.69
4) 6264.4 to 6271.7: 2.65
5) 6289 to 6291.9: 2.69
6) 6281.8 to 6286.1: 2.73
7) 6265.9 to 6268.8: 2.59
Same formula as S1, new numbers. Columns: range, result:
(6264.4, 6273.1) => 2.54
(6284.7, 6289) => 2.66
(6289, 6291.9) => 2.68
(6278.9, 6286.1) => 2.63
